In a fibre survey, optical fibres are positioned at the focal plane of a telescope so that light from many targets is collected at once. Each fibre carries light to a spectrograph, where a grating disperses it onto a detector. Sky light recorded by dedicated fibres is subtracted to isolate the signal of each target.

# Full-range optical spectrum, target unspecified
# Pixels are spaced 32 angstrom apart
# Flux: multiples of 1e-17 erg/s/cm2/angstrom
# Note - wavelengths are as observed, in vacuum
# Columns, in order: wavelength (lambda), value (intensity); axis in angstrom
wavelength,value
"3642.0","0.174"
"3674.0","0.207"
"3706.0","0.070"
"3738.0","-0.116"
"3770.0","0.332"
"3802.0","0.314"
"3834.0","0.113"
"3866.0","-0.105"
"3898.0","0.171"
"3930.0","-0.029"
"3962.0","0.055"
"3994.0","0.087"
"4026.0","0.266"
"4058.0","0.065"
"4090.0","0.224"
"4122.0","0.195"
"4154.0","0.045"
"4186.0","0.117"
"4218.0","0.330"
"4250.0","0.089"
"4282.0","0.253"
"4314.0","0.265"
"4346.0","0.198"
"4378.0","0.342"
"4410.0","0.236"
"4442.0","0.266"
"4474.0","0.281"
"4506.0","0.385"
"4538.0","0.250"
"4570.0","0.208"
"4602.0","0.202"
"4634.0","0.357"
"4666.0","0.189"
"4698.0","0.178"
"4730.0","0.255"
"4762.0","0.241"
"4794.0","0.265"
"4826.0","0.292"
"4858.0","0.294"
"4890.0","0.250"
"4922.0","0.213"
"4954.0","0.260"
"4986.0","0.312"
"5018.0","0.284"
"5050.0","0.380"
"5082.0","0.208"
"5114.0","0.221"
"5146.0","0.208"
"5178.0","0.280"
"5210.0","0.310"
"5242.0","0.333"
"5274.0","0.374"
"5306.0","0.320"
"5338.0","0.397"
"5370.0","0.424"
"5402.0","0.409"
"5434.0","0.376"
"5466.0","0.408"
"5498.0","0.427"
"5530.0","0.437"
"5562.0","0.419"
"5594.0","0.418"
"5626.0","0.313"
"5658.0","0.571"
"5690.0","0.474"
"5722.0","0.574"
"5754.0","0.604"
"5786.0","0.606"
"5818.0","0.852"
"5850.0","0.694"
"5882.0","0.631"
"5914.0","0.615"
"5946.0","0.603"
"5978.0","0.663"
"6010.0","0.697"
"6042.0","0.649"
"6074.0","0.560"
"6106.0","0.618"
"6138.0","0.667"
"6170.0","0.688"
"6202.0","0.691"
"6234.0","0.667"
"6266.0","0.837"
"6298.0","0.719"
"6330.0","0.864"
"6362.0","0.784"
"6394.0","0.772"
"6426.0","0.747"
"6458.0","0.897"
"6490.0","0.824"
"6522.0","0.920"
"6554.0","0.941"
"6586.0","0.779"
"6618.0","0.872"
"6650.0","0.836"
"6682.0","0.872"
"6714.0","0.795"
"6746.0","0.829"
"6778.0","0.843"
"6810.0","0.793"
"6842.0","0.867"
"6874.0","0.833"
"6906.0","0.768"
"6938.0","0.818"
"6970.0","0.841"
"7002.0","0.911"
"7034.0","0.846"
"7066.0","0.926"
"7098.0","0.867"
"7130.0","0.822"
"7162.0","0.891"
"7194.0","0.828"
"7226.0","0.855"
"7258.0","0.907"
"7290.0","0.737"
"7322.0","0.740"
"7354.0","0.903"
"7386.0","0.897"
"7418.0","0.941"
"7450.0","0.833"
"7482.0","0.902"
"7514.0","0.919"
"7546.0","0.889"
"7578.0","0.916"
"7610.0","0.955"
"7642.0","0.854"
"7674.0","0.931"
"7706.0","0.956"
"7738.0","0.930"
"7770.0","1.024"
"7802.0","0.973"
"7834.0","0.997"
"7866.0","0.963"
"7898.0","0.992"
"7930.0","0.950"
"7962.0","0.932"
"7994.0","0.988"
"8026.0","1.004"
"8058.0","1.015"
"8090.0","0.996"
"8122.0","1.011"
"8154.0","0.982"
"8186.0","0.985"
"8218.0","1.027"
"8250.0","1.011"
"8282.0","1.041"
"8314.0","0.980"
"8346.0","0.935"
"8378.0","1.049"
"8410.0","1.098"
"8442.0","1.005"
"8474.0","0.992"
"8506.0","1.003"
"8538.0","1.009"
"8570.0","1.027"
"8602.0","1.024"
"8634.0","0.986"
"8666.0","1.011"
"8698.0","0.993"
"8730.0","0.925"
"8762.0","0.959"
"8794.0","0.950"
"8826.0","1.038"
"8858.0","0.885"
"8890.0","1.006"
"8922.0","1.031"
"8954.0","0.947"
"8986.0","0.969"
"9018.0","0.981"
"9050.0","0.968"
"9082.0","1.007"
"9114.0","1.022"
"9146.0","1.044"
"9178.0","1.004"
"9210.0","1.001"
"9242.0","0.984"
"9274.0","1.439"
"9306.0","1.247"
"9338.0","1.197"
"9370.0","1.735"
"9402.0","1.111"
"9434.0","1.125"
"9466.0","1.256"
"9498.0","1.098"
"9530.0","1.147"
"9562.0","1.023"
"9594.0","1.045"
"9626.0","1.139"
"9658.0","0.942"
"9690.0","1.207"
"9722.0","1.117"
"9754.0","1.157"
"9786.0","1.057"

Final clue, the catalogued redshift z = 0.41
